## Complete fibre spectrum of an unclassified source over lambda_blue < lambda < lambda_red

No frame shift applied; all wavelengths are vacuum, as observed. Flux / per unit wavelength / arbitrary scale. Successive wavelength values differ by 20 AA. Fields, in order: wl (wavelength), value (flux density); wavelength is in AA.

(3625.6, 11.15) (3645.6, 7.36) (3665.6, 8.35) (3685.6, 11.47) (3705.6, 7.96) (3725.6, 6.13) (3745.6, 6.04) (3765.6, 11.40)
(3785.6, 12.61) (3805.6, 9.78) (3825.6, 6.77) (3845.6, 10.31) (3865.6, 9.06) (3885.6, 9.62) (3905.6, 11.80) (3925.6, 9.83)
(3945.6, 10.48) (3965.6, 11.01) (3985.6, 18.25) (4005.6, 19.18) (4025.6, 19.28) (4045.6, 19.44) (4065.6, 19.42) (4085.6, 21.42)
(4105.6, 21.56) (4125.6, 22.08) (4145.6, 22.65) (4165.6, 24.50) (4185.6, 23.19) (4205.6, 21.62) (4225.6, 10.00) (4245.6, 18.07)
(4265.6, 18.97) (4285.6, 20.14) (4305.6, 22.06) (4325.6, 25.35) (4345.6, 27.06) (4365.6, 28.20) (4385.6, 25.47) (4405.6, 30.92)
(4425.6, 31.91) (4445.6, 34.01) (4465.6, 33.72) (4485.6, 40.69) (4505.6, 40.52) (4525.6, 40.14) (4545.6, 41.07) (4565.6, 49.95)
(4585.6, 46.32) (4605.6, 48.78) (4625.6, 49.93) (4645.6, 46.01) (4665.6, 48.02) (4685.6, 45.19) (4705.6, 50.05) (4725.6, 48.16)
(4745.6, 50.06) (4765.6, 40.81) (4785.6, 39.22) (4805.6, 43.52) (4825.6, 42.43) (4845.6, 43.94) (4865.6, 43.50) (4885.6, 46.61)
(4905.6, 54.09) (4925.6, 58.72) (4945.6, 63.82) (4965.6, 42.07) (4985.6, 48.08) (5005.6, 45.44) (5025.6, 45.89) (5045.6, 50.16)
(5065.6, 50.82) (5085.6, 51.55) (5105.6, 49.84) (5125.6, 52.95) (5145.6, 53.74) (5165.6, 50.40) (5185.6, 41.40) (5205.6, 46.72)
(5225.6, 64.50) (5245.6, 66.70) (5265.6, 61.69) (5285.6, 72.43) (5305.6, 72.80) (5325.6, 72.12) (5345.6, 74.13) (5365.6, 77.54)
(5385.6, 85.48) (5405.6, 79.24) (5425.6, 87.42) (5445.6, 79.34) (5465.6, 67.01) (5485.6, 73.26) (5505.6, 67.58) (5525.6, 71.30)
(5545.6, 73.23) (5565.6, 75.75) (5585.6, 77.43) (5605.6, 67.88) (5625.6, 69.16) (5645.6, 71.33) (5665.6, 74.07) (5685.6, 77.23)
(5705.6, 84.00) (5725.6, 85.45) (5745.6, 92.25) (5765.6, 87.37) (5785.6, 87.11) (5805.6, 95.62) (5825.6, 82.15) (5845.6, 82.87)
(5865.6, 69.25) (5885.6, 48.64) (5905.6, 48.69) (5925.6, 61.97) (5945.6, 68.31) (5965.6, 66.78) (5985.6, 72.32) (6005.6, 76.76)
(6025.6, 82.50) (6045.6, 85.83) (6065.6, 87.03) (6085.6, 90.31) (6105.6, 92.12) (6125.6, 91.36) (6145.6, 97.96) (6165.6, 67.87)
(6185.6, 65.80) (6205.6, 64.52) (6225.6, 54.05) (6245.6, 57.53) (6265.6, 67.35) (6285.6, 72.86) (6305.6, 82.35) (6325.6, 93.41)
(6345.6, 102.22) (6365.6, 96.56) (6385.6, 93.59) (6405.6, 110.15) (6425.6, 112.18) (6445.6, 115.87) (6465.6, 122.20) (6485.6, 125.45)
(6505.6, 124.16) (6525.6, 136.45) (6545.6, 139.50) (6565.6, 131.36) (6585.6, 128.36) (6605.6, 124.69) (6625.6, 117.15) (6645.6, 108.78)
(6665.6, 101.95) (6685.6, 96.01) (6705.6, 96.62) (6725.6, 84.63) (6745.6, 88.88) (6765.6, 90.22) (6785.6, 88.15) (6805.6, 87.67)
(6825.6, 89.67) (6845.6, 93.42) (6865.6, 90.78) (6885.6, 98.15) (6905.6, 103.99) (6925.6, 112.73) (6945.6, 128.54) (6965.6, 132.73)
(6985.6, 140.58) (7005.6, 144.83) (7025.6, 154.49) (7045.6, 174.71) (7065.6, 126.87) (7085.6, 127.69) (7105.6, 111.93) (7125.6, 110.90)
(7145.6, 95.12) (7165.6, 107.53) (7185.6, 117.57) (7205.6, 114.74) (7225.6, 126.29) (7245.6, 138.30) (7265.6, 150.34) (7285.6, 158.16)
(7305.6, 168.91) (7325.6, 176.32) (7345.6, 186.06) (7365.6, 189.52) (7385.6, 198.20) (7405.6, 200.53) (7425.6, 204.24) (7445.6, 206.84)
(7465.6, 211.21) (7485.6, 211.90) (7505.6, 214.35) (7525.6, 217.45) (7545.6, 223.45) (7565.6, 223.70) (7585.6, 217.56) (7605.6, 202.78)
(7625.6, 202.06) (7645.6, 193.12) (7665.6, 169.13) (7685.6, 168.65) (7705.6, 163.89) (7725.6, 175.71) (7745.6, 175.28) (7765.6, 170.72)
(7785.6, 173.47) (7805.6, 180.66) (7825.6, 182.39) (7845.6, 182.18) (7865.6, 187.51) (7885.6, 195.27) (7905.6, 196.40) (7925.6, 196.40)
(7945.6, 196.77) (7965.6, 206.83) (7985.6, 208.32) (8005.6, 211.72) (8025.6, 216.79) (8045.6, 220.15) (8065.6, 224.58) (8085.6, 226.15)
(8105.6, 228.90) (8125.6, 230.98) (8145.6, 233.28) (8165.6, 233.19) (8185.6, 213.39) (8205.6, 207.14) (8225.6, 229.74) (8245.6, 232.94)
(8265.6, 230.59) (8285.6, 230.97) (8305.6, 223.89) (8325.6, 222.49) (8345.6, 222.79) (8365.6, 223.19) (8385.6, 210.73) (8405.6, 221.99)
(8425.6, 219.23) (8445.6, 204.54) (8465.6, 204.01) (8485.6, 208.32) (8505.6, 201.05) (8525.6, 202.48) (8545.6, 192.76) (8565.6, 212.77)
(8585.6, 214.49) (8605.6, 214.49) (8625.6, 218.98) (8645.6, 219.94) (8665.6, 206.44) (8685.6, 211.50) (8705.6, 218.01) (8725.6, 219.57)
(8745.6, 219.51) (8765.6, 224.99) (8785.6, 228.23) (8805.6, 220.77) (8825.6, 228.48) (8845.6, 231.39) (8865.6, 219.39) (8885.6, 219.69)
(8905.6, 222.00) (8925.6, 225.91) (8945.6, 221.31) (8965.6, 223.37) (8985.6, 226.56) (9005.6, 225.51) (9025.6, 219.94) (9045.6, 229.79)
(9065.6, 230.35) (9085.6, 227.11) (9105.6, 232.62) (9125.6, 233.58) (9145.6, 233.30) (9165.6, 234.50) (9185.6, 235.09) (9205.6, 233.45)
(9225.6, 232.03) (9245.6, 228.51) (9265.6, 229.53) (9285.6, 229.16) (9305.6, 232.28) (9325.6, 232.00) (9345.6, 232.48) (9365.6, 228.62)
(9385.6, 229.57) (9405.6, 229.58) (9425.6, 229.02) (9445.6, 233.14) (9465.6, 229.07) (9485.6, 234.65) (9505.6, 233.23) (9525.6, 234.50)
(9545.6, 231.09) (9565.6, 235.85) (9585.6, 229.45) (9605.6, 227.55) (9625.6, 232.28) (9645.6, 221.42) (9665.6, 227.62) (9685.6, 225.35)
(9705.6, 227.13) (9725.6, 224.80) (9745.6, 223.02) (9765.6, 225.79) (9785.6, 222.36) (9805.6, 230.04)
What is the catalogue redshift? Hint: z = 0.000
